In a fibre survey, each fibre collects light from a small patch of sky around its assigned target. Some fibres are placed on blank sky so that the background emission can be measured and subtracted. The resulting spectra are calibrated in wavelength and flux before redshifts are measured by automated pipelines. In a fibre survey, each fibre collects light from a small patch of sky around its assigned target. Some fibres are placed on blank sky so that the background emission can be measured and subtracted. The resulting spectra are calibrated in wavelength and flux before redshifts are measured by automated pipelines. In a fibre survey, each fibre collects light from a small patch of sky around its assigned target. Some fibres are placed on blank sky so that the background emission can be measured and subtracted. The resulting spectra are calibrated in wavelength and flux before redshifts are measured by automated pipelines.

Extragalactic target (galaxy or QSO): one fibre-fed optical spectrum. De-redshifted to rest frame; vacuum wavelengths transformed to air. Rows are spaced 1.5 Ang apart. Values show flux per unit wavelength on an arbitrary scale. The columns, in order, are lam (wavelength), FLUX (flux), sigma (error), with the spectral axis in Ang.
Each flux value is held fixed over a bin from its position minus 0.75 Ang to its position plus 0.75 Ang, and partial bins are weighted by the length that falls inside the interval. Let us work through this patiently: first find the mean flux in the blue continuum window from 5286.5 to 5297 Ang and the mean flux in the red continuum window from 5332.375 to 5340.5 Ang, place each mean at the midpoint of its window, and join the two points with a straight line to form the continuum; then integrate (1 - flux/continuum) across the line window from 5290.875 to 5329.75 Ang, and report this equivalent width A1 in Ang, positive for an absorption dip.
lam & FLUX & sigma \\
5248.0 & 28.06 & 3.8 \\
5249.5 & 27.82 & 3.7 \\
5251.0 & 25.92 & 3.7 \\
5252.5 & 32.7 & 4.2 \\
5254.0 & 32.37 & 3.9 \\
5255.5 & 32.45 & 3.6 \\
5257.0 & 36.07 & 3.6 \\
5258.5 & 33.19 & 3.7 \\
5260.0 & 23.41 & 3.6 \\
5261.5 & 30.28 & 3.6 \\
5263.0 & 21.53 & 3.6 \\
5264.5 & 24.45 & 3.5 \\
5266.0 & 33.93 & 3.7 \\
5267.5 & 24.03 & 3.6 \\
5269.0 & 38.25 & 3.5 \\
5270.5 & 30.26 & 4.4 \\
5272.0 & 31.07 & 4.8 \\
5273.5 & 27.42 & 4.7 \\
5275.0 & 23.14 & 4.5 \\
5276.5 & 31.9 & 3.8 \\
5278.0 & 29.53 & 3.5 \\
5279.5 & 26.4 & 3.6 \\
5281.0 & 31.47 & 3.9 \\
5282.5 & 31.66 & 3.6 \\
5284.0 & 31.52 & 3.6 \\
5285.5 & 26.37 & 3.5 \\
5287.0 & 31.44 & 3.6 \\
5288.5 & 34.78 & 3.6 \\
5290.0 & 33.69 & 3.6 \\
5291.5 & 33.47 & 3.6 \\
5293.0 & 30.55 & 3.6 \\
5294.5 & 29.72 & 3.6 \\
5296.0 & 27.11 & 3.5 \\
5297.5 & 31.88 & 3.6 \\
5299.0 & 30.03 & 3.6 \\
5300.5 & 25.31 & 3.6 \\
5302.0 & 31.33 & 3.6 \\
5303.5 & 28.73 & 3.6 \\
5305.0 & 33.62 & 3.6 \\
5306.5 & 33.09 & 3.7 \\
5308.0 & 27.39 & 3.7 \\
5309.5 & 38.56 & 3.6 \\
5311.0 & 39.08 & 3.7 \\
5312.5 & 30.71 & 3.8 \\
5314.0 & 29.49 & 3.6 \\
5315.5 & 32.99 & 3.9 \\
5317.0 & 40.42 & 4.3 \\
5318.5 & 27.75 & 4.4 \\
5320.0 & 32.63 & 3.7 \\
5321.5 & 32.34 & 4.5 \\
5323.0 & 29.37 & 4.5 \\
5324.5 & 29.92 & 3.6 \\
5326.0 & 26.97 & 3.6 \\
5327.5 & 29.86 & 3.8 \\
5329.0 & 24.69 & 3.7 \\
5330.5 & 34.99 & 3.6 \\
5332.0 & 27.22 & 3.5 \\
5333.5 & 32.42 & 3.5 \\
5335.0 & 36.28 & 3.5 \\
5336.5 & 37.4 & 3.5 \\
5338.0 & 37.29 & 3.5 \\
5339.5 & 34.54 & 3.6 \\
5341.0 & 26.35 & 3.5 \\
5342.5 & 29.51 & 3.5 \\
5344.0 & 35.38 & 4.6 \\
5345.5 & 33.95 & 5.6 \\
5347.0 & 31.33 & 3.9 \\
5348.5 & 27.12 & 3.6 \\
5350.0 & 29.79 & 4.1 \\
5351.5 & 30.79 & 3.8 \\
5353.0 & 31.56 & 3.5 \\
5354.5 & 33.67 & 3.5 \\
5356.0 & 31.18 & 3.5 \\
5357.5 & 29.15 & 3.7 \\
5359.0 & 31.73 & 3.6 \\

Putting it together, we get 2.2 Ang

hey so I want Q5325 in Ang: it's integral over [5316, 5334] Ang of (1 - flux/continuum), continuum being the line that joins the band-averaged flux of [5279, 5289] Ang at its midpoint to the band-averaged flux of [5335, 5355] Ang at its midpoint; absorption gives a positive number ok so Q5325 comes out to 0.6 Ang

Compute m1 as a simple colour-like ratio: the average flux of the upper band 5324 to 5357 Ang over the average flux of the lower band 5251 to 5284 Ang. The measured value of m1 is 1.06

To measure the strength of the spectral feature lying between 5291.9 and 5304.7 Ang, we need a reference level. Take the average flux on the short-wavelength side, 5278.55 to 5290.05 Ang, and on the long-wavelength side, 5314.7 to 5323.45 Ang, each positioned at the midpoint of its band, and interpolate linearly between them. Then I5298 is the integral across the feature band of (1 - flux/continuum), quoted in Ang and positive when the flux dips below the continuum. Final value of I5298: 0.8 Ang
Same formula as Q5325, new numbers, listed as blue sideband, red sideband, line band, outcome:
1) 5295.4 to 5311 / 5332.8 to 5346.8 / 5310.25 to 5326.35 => 0.0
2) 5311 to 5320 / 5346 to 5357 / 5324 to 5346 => 0.0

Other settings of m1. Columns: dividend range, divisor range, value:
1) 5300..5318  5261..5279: 1.13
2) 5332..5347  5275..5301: 1.10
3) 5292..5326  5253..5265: 1.07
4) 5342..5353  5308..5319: 0.92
